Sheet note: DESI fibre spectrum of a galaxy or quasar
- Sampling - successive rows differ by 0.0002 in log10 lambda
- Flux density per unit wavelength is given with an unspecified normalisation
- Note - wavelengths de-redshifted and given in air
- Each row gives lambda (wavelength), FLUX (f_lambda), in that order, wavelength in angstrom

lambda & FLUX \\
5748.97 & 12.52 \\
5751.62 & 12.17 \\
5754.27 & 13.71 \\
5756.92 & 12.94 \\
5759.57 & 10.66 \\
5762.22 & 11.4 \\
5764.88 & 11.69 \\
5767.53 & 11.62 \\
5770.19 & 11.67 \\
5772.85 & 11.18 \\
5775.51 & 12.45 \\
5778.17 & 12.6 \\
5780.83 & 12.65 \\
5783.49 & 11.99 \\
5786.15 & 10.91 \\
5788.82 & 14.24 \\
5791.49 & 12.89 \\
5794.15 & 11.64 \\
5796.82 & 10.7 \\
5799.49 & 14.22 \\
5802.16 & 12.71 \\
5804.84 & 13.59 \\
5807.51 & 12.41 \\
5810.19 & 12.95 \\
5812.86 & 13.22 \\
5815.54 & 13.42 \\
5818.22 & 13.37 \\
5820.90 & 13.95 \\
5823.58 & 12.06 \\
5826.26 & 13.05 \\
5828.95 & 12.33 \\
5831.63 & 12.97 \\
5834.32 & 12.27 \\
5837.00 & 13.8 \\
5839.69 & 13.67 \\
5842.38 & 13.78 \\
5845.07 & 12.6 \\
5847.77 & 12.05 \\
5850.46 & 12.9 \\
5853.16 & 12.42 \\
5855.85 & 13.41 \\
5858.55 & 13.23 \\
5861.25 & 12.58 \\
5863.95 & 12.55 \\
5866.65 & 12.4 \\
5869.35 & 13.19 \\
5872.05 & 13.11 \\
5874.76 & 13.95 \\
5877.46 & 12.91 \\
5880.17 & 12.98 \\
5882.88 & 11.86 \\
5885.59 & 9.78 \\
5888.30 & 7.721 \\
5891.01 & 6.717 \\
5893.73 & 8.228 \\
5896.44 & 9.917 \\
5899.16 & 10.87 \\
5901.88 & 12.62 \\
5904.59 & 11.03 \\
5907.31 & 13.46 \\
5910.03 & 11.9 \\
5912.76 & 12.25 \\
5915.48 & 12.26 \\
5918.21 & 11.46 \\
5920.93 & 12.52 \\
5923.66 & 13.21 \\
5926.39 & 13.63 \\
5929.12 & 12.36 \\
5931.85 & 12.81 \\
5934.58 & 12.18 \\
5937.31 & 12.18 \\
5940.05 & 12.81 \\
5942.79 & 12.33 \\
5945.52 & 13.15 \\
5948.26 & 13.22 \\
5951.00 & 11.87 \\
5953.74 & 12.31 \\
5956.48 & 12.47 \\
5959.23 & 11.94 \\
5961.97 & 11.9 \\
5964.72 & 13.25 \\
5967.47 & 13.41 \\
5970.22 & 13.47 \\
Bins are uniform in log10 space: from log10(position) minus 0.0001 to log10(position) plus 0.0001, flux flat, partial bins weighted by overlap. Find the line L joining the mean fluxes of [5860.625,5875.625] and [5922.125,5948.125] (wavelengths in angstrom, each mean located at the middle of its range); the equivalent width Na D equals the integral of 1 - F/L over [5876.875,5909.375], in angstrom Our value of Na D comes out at 5.6 angstrom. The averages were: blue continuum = 13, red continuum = 12.8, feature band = 10.6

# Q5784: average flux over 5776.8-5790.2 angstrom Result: 12.5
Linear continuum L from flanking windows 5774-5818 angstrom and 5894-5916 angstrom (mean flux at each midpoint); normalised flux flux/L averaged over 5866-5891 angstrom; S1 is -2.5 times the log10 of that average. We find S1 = 0.02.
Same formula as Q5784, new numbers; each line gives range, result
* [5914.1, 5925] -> 12.4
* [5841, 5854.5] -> 12.7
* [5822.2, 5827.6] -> 12.6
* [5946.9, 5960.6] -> 12.4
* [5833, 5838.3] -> 13.1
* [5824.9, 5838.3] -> 12.9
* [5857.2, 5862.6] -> 12.9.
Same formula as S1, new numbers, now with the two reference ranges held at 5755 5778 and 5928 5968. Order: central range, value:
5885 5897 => 0.428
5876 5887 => 0.034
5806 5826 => -0.092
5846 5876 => -0.061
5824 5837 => -0.060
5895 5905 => 0.115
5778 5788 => -0.020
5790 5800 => -0.030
